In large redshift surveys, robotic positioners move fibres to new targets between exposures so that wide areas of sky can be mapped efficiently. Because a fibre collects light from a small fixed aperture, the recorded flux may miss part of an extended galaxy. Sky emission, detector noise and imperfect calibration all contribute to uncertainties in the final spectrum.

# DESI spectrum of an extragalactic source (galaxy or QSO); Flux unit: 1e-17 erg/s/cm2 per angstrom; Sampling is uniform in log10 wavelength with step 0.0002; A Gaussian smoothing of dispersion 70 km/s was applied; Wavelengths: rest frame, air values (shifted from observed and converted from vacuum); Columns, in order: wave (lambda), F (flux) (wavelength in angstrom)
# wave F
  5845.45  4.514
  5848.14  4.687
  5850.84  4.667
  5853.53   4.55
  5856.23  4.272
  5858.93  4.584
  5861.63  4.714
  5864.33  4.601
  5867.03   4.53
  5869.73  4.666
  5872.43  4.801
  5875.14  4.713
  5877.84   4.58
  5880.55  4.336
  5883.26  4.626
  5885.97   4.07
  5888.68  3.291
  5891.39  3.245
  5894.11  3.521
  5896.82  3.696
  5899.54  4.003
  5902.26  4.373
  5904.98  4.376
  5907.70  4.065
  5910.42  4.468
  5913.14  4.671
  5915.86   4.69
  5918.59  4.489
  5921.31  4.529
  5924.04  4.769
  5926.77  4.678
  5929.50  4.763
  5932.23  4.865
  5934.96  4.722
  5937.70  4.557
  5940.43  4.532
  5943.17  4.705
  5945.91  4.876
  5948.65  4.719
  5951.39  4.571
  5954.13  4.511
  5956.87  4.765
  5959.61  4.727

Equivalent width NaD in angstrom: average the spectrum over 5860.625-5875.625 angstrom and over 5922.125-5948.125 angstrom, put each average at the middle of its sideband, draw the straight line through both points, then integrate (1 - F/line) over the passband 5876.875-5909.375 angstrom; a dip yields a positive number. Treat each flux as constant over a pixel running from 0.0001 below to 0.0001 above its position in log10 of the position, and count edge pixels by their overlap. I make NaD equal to 4.7 angstrom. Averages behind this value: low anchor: 4.67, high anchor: 4.71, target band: 4.01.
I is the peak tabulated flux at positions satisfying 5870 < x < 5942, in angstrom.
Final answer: 4.865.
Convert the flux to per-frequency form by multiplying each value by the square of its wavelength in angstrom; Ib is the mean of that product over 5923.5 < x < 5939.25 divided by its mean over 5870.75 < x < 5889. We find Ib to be 1.09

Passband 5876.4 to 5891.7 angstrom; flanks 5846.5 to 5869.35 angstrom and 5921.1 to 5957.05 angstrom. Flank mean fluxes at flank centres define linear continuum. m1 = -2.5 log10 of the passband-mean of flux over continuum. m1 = 0.13 mag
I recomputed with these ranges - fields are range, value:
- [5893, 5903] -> 4.373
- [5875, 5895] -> 4.713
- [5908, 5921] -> 4.69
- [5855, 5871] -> 4.714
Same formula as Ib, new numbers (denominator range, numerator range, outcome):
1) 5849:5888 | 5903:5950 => 1.04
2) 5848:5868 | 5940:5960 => 1.06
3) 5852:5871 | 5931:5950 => 1.06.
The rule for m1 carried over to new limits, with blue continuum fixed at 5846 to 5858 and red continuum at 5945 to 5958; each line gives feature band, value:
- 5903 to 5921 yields 0.04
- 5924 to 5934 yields -0.03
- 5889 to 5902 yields 0.25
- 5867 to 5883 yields -0.01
